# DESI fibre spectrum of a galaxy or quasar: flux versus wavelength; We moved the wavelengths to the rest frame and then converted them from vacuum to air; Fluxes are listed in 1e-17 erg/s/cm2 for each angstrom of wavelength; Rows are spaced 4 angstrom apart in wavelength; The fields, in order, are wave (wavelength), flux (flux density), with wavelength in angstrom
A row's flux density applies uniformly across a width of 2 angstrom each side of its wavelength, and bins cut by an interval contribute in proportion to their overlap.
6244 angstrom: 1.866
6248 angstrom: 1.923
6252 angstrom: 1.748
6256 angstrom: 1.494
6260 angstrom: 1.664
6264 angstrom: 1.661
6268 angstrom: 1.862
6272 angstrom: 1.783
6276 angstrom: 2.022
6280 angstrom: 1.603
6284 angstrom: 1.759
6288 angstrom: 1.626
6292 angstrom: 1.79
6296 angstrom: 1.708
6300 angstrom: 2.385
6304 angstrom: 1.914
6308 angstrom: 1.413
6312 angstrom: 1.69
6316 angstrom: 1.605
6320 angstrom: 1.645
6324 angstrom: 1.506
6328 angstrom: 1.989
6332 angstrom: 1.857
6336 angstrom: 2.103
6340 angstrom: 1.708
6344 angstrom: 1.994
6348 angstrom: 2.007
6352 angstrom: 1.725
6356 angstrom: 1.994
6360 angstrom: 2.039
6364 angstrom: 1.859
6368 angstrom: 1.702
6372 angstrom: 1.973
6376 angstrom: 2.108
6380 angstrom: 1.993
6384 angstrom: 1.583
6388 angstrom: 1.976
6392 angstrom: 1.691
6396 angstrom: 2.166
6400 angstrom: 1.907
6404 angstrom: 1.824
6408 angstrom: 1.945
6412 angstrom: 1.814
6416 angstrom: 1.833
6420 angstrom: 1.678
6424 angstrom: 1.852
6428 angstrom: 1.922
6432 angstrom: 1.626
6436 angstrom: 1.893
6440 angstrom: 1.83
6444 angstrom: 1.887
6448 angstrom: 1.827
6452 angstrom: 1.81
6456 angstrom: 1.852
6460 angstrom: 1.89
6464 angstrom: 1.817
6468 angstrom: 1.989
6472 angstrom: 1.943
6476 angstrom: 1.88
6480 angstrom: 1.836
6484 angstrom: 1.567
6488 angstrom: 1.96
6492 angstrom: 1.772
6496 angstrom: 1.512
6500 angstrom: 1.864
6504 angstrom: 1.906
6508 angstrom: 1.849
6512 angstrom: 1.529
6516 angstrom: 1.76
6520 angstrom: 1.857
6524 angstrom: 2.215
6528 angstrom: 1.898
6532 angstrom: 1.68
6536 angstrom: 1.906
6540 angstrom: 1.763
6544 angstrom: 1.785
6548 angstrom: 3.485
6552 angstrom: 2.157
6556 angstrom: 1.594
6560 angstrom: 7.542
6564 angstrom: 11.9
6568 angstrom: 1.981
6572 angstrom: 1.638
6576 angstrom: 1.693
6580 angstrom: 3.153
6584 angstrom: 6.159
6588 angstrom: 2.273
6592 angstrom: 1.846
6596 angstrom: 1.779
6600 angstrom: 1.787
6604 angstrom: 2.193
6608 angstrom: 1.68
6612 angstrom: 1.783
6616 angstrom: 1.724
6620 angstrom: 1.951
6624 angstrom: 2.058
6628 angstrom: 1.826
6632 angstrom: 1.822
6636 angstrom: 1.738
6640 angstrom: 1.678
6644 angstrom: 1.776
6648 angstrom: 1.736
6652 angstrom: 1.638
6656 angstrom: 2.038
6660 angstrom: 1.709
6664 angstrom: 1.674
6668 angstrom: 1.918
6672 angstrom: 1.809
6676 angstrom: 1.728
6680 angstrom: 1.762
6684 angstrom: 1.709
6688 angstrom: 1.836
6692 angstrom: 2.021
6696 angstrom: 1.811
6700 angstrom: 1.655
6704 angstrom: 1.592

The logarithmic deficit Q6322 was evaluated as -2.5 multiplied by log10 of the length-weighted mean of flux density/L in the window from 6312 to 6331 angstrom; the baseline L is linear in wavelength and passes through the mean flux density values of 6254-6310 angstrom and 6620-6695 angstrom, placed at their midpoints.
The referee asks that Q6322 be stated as 0.05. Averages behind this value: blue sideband 1.76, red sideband 1.81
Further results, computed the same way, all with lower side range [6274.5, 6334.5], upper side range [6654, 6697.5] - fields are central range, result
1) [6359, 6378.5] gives -0.091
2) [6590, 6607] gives -0.047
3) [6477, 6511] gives 0.010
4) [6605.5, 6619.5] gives 0.025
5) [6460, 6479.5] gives -0.064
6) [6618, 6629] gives -0.083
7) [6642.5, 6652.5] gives 0.055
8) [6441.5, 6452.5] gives -0.034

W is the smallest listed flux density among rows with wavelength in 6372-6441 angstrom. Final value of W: 1.583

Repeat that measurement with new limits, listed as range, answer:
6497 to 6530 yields 1.529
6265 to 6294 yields 1.603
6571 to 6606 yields 1.638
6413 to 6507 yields 1.512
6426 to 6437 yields 1.626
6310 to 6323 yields 1.605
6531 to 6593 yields 1.594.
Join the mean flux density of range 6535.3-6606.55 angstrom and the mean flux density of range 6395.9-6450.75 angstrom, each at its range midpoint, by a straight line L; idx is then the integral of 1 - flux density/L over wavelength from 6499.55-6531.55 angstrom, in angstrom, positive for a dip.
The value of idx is 9.8 angstrom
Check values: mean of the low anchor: 1.85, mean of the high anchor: 3.16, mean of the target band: 1.85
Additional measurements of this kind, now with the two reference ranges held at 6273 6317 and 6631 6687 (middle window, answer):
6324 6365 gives -3.0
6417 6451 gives -0.8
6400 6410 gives -0.6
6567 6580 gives -1.5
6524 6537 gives -0.8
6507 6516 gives 0.4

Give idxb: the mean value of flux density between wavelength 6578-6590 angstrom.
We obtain 3.86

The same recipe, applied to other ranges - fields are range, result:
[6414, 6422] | 1.76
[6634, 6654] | 1.71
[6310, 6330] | 1.69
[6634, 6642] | 1.71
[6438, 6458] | 1.84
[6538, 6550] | 2.34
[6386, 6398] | 1.94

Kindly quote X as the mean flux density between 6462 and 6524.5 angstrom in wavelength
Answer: 1.82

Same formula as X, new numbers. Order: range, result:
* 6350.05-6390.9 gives 1.89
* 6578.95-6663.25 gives 2.09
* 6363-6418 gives 1.88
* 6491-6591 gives 2.76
